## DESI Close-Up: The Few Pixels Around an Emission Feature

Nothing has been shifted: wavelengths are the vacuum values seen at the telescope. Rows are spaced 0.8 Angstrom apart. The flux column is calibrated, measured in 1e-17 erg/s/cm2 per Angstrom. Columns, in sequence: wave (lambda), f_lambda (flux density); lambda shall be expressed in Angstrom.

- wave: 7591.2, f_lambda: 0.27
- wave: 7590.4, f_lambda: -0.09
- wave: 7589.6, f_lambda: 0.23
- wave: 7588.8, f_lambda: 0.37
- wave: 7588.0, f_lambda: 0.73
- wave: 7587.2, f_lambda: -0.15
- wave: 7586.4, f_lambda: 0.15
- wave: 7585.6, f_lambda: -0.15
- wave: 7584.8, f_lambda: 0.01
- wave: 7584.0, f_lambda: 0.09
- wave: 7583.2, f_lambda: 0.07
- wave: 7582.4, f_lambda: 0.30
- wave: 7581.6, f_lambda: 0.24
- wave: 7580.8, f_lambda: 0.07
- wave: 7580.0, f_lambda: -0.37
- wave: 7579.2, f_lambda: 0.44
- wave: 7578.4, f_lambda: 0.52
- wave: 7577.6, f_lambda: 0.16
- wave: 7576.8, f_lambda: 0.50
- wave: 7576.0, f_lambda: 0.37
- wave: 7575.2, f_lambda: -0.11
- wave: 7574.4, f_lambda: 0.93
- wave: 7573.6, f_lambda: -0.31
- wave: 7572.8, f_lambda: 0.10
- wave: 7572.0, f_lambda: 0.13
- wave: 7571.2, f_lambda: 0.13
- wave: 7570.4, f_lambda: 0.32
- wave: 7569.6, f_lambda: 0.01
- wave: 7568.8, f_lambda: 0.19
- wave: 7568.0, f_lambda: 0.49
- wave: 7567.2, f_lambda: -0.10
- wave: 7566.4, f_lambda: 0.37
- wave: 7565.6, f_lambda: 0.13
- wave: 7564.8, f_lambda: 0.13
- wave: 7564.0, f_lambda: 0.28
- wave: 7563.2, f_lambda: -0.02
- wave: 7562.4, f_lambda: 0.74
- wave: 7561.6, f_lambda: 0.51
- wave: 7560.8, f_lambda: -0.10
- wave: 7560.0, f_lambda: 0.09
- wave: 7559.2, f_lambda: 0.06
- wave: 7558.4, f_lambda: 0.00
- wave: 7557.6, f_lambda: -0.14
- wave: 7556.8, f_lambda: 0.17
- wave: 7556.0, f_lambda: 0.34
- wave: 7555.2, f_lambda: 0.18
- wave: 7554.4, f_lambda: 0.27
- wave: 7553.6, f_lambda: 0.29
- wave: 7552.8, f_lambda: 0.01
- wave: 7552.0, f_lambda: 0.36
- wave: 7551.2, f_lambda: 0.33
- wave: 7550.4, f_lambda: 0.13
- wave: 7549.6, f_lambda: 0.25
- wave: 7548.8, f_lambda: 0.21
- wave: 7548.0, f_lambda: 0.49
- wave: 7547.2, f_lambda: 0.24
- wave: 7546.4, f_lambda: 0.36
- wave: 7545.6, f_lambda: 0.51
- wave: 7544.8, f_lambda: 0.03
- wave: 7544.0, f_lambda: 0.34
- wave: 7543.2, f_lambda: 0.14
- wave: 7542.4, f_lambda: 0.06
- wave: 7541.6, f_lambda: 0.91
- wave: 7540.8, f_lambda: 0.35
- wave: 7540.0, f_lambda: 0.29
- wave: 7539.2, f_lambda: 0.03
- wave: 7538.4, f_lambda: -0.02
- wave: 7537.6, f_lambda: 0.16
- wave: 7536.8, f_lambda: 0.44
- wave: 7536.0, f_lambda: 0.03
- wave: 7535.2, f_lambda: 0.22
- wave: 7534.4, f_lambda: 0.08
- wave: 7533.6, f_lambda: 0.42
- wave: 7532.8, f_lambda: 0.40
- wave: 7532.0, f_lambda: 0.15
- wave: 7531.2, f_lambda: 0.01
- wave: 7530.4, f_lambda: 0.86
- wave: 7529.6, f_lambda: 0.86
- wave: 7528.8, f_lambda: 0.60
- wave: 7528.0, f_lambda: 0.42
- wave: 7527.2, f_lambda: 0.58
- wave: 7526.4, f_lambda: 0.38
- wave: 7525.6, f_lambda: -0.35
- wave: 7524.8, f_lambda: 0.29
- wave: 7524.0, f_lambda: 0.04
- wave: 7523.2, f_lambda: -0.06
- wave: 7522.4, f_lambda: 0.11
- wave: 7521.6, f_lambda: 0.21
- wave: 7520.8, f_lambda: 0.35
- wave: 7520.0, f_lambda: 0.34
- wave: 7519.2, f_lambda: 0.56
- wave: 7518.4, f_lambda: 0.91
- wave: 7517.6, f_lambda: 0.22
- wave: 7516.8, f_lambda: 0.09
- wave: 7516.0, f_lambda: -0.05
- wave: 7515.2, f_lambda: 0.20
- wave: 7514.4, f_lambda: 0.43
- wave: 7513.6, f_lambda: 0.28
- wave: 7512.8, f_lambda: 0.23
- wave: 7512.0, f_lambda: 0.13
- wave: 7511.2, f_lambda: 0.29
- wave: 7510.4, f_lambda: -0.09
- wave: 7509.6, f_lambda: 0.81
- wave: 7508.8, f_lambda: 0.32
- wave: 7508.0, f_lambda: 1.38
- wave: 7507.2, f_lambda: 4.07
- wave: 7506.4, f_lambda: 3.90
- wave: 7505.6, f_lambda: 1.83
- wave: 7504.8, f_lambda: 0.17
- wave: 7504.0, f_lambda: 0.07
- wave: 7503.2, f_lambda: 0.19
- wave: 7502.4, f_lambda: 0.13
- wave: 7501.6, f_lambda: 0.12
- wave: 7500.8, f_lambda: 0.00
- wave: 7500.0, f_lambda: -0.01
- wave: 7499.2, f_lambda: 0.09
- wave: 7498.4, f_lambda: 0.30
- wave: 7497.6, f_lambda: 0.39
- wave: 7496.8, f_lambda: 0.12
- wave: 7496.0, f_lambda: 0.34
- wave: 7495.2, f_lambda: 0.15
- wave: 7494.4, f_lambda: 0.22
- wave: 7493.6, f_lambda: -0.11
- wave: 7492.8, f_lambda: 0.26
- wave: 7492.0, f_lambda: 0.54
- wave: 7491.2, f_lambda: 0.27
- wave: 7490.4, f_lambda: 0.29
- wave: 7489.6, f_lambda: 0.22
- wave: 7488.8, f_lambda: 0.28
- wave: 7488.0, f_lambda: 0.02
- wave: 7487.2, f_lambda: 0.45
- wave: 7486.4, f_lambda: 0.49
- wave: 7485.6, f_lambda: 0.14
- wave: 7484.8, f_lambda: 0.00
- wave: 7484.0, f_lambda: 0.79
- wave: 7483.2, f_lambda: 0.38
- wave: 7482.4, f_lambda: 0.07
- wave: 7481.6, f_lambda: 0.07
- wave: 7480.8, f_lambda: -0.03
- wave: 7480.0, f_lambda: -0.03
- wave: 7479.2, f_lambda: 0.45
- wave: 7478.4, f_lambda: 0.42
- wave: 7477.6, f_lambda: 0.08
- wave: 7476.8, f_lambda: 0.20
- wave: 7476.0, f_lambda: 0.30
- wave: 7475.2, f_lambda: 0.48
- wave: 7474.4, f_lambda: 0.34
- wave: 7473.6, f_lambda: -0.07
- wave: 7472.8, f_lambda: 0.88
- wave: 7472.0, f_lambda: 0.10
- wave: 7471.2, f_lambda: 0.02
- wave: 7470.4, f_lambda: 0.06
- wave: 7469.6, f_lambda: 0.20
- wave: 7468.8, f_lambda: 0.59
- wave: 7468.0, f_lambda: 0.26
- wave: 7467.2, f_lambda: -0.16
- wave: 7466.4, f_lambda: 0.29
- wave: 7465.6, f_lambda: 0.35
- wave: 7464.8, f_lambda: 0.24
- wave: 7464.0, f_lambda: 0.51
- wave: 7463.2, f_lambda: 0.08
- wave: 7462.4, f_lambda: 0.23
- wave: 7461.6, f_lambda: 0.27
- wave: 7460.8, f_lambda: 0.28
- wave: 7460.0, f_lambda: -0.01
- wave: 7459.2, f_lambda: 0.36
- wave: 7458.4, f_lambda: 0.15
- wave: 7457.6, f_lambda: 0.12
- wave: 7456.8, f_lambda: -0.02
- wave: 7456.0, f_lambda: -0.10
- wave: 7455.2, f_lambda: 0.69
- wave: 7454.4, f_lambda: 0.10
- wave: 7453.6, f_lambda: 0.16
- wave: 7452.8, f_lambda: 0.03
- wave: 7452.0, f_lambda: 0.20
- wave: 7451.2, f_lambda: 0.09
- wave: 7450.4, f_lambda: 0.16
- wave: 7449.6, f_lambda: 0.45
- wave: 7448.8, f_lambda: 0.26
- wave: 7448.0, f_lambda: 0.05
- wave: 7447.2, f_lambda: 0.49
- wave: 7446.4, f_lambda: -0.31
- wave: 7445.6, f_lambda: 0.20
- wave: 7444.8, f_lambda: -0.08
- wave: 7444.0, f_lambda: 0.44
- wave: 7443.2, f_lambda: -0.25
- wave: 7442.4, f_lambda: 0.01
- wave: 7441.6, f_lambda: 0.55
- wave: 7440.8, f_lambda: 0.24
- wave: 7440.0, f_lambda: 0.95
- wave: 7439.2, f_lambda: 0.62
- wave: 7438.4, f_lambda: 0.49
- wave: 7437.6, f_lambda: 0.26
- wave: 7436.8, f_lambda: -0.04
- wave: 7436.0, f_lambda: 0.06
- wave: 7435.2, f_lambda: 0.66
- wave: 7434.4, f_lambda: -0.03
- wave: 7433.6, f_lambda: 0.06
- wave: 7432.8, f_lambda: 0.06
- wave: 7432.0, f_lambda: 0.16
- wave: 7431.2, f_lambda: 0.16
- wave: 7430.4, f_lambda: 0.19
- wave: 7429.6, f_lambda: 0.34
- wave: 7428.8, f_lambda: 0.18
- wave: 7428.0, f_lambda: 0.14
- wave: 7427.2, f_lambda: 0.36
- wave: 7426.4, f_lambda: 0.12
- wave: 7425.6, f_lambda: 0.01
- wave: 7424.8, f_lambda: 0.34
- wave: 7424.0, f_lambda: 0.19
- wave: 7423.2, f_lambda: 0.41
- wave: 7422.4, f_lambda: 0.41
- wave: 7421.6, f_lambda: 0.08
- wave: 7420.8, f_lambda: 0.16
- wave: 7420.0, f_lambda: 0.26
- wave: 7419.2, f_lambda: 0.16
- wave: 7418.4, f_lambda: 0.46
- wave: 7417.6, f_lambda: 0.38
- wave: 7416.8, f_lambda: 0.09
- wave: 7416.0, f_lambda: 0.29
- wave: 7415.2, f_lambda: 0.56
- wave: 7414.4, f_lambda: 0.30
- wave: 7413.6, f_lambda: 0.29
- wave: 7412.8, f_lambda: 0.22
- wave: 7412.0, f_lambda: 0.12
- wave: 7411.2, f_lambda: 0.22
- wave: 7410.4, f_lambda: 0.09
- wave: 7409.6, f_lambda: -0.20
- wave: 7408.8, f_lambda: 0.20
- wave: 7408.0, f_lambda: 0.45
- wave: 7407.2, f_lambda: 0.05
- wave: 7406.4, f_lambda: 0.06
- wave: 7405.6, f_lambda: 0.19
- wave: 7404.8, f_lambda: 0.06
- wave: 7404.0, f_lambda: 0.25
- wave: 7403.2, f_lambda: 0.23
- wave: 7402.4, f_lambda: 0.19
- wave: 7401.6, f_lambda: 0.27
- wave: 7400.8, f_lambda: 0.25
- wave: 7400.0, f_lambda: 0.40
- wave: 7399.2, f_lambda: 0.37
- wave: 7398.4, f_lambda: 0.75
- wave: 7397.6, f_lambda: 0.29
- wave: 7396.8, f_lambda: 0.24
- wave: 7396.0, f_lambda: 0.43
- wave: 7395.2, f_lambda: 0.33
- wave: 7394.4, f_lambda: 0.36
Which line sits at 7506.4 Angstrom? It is H-alpha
